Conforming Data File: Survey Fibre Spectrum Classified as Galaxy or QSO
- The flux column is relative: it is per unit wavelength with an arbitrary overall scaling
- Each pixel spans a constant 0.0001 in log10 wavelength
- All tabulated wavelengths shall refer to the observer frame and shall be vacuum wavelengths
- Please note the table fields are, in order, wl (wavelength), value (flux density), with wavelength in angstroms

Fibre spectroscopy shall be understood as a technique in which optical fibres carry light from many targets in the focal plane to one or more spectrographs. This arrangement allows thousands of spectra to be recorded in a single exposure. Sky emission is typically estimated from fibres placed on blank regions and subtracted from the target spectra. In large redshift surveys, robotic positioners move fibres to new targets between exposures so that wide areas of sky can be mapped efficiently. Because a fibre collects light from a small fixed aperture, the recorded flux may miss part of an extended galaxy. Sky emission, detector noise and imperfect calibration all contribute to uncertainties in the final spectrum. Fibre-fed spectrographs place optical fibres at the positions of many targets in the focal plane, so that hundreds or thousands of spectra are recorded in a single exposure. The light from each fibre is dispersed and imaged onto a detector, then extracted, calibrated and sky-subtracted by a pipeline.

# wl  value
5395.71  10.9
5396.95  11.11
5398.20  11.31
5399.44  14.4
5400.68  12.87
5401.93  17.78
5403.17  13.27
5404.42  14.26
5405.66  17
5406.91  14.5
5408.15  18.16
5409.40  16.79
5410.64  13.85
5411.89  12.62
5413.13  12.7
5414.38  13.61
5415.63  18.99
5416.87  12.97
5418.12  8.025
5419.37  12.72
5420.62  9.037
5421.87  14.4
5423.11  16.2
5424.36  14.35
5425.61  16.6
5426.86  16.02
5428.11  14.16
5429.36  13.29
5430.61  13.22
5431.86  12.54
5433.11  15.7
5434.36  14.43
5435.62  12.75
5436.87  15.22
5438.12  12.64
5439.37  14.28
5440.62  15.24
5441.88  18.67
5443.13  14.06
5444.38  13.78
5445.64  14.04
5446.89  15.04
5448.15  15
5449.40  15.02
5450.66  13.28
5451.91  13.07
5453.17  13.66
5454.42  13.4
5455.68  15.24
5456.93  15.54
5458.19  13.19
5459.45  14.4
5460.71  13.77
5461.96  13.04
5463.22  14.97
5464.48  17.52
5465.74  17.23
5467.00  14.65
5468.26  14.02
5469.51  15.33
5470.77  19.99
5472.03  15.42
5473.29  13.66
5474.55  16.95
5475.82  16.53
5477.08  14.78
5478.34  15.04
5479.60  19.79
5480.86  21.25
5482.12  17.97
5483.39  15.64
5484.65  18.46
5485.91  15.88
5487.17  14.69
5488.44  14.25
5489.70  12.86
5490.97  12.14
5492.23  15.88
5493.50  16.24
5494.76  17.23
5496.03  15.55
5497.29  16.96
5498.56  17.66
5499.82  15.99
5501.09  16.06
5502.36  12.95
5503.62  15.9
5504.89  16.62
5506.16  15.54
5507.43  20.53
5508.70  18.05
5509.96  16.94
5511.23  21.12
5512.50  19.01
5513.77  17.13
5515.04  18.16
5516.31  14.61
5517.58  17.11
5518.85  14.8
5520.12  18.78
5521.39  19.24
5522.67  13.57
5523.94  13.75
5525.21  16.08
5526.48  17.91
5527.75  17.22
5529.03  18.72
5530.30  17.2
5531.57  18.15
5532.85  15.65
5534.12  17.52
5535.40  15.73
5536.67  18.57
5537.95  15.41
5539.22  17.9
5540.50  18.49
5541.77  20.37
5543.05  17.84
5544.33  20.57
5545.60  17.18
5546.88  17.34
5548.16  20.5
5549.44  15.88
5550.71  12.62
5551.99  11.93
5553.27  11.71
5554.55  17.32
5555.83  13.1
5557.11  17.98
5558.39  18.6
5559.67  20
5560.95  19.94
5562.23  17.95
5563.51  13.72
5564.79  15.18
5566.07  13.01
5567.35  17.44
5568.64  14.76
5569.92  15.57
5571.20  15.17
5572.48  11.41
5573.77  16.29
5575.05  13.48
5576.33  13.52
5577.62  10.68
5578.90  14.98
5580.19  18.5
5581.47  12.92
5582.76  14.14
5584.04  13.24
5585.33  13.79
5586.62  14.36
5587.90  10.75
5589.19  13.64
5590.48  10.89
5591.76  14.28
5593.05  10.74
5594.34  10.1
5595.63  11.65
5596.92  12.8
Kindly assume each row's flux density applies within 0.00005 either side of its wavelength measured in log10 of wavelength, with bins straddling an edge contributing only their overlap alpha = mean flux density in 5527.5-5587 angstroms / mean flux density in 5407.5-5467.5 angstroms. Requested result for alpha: 1.12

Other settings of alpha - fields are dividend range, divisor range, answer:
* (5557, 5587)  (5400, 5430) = 1.06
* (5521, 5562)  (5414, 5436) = 1.23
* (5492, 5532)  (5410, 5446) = 1.21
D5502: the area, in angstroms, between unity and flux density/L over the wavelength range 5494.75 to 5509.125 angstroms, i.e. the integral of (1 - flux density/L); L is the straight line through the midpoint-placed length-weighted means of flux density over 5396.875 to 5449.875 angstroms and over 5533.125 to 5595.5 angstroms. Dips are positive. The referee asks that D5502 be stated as -1.6 angstroms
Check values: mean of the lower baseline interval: 14.3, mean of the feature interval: 16.5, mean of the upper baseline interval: 15.3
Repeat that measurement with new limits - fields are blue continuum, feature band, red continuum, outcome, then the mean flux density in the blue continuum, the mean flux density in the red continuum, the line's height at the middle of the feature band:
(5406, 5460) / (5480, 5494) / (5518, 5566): -0.4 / 14.3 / 16.8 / 15.5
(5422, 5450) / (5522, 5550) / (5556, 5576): -3.1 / 14.6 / 15.9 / 15.6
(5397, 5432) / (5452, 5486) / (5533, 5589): -2.5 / 14.1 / 15.7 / 14.7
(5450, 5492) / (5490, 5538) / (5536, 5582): -3.1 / 15.4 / 16.1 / 15.7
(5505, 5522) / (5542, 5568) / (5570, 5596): -2.5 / 17.7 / 13.3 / 15.1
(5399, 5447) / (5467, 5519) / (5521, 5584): -3.8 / 14.4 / 16.1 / 15.3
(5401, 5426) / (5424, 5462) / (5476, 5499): 1.8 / 14.4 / 16.2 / 15.1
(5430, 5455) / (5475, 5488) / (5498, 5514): -0.7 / 14.3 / 17.2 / 16.1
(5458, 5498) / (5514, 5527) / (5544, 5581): -0.5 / 15.8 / 15.7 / 15.8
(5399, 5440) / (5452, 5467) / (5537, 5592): -0.1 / 14.2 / 15.5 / 14.6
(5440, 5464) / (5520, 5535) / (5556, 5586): -1.9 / 14.5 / 15.3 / 15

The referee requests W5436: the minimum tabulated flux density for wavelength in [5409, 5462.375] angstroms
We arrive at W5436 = 8.025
